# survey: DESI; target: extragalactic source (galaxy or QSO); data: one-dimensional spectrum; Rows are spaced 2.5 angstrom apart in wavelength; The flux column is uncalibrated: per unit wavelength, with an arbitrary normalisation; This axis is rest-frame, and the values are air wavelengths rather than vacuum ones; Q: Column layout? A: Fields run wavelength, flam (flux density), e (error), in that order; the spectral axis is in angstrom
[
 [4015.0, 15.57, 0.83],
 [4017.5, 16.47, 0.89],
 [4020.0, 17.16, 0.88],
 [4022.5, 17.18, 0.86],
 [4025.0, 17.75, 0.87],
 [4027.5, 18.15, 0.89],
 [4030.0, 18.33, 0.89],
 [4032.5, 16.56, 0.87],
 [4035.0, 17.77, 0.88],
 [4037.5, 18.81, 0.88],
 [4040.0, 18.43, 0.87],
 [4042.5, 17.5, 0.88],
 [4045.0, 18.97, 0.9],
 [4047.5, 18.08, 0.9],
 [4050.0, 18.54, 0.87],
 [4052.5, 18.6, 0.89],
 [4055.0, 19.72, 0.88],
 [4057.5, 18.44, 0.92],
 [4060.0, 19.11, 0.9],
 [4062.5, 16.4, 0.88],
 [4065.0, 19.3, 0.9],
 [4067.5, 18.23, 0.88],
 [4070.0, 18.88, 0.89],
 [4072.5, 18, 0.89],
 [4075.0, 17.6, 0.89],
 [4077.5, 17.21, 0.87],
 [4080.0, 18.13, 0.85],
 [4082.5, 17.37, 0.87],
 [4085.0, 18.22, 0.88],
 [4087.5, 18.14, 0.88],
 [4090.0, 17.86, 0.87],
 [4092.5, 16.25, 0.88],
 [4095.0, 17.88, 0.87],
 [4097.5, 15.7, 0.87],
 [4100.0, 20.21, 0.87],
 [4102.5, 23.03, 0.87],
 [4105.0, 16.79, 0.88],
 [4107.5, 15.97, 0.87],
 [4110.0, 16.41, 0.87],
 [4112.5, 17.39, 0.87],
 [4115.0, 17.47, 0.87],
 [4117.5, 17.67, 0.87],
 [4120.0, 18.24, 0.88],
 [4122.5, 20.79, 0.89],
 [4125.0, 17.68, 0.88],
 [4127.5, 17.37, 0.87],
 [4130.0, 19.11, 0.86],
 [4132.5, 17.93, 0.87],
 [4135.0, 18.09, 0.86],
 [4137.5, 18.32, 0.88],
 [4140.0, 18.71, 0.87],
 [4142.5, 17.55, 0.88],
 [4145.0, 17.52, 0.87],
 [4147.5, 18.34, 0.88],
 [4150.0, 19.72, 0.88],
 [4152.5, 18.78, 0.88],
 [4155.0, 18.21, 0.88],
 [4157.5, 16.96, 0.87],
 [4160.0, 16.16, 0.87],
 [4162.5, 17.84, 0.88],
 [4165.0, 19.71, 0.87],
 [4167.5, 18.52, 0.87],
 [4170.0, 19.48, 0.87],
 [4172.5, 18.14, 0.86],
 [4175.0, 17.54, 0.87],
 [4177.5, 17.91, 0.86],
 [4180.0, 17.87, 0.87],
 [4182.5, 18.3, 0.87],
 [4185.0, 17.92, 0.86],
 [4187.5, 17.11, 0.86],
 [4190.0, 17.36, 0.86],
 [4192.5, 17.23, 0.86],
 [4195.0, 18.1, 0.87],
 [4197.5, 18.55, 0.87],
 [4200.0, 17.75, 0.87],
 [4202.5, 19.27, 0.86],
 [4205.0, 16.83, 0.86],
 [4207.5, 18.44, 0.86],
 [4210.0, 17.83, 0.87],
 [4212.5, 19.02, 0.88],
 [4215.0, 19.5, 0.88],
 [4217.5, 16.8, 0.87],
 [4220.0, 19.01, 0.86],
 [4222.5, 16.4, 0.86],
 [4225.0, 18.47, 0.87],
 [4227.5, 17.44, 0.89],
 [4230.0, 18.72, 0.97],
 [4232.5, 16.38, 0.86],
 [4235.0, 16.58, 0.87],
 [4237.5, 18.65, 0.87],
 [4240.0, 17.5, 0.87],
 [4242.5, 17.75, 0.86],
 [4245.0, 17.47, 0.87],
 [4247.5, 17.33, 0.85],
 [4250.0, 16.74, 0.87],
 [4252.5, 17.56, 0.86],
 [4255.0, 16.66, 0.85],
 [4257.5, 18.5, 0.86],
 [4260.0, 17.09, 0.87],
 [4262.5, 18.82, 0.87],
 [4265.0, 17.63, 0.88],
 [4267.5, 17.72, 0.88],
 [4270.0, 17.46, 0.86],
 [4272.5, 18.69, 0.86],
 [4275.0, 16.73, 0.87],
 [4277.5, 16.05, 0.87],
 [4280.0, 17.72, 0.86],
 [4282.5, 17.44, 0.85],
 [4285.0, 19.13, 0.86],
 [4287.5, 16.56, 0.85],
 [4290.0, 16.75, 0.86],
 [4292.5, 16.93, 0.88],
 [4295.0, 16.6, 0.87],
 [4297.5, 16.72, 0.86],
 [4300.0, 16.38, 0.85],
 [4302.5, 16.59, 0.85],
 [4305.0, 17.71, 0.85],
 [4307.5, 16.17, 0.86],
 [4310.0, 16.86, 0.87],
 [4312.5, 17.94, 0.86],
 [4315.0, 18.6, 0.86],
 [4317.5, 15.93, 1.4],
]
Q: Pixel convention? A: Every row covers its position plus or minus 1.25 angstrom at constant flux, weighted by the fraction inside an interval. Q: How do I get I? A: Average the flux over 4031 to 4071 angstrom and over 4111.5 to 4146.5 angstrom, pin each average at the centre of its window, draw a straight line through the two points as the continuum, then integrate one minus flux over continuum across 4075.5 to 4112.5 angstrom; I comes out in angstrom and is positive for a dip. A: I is 0.9 angstrom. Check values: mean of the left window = 18.3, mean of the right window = 18.1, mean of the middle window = 17.8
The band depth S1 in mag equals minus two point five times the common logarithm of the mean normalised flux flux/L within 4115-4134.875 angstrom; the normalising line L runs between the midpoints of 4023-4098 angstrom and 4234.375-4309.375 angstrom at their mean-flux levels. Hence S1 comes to -0.03 mag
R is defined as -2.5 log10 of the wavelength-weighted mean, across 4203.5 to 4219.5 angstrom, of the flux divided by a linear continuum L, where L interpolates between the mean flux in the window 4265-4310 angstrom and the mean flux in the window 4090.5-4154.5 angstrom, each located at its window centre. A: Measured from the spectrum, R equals -0.03 mag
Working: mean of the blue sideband 18.1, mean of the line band 18.1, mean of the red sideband 17.1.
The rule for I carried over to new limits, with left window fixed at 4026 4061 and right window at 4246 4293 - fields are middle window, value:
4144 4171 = -0.6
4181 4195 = 0.1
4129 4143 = -0.3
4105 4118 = 0.8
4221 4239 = 0.1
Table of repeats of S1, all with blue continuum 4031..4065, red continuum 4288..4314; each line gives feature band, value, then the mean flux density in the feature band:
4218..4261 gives -0.02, 17.5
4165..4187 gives -0.04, 18.3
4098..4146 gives -0.02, 18.2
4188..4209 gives -0.03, 17.9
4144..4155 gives -0.05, 18.6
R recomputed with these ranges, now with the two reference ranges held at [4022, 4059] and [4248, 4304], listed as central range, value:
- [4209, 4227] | -0.04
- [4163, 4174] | -0.07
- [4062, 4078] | 0.00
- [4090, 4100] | 0.05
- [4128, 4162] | -0.02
